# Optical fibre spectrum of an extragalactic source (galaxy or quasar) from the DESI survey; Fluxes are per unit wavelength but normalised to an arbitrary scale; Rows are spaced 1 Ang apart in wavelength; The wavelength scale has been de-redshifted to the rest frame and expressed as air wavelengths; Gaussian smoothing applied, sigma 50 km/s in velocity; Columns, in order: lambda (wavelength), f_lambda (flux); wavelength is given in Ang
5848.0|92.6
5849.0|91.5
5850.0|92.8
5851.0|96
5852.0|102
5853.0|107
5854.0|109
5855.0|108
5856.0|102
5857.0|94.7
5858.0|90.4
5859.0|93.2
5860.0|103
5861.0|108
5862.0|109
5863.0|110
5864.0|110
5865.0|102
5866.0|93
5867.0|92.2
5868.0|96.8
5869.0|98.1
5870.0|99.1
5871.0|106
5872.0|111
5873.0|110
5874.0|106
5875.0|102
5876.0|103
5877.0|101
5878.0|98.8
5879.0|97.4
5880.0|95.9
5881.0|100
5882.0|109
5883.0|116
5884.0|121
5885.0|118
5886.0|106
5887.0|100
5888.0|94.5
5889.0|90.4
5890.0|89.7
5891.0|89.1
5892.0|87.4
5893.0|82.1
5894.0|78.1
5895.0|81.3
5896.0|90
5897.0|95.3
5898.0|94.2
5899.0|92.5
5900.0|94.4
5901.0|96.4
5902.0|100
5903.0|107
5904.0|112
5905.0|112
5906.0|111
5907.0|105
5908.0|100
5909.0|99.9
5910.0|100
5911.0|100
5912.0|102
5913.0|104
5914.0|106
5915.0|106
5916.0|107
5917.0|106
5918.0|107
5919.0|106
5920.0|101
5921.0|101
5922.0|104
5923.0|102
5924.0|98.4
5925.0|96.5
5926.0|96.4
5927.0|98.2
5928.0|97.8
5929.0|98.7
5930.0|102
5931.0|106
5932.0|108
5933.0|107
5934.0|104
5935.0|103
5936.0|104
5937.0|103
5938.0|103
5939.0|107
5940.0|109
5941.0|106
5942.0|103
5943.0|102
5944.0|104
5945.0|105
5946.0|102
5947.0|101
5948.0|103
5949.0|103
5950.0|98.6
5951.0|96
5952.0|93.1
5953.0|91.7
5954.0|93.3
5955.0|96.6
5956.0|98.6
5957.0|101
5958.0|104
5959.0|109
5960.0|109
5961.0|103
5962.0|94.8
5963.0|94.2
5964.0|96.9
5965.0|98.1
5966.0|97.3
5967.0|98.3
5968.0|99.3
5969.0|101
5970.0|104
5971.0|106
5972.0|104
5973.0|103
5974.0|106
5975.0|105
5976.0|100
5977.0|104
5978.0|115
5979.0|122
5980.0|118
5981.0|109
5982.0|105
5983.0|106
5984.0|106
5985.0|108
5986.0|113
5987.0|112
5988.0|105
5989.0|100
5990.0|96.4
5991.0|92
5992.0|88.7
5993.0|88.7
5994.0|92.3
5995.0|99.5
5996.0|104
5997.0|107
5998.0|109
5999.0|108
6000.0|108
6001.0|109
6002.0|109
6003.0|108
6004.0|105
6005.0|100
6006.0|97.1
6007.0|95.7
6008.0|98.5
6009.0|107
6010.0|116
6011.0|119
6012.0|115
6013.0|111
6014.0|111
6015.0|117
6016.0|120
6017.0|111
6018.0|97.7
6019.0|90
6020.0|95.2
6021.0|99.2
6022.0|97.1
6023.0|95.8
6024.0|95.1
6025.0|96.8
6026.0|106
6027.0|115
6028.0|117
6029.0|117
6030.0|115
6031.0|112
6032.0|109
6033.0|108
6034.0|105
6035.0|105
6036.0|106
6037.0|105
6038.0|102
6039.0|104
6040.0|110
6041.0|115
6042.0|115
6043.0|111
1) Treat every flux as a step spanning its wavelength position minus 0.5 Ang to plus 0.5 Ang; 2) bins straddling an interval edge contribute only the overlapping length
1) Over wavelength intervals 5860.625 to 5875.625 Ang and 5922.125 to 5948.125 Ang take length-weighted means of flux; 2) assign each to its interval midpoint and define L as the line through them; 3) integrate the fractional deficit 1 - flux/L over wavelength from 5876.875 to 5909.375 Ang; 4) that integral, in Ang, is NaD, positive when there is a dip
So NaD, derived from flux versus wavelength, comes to 1.35 Ang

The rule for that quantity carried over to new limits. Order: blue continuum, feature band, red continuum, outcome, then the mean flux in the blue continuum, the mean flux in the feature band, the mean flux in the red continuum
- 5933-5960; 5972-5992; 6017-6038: -0.6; 102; 106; 104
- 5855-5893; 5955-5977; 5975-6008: 0.5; 101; 101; 104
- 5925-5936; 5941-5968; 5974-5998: 0.8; 102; 100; 104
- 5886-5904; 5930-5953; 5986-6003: -1.3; 92.9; 103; 102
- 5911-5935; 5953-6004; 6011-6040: 0.8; 103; 103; 107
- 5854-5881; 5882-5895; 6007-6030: 0.6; 102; 97.5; 107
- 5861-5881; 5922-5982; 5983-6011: 0.3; 102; 102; 103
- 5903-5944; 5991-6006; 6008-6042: 0.6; 104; 102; 107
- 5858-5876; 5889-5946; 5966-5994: 1.5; 103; 100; 104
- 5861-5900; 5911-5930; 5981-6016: -0.1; 99.4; 102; 105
